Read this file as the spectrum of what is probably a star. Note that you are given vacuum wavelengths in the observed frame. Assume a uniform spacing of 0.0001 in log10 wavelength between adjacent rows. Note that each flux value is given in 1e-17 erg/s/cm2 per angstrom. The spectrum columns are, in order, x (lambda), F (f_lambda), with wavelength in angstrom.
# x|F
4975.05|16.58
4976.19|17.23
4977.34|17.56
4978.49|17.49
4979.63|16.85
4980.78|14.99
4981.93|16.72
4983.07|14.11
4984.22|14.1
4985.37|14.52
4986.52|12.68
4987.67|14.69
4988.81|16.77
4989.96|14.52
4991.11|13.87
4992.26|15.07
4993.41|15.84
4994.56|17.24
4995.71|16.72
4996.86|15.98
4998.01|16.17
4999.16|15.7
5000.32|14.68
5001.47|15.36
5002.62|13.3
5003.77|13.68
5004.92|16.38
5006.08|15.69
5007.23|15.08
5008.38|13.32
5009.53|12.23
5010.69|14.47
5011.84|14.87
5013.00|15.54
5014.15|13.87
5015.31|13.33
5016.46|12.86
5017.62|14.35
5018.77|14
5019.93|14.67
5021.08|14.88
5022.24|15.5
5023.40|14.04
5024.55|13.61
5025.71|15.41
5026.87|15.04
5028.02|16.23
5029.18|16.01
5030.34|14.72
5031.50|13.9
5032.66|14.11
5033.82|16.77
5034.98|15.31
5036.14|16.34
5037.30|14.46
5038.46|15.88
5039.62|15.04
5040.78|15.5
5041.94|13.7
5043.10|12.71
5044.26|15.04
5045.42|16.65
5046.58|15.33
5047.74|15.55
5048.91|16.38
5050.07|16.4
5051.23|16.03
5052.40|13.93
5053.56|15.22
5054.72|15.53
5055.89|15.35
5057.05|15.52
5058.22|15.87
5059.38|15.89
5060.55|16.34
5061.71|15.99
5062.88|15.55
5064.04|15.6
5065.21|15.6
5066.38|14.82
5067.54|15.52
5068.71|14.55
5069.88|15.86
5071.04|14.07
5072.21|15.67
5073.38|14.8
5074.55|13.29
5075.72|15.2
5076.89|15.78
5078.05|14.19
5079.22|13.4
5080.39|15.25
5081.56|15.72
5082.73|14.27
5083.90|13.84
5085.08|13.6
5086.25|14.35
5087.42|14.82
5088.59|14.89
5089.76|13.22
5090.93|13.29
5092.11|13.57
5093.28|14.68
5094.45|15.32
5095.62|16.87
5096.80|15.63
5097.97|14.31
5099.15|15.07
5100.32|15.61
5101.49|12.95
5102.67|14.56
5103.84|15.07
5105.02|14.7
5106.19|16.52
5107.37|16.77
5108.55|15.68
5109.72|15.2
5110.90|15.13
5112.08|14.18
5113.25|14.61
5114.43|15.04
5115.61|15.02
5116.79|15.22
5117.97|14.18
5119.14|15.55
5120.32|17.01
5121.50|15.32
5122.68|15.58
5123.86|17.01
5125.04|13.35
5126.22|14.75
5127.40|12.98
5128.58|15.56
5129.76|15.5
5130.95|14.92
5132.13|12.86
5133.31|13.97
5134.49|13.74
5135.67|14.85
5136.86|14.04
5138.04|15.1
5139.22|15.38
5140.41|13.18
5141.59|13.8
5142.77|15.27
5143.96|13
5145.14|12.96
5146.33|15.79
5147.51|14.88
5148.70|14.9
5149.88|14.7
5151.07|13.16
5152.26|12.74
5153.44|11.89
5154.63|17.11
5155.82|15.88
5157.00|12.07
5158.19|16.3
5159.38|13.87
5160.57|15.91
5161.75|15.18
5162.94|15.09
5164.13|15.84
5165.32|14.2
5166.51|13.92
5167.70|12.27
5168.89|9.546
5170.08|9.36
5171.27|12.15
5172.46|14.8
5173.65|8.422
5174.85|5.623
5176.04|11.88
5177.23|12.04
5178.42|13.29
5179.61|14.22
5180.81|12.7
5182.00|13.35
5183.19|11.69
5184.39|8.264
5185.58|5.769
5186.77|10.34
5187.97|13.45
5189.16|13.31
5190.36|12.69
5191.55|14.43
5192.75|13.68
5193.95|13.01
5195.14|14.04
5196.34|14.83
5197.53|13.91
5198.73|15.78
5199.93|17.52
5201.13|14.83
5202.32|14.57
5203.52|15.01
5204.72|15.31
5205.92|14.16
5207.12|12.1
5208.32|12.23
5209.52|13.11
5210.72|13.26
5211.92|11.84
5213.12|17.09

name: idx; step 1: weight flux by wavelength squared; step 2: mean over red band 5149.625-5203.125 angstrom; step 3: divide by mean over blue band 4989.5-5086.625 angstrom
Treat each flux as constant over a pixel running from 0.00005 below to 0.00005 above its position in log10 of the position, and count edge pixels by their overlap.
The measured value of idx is 0.9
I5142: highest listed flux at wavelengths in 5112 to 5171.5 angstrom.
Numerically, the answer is 17.11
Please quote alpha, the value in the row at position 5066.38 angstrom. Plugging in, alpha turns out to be 14.82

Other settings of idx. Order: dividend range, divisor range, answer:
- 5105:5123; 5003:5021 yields 1.12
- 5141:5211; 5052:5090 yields 0.93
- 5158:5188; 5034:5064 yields 0.83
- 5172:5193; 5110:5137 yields 0.80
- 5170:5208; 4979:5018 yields 0.92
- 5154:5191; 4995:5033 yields 0.91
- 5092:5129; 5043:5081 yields 1.01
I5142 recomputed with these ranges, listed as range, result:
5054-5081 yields 16.34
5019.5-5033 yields 16.23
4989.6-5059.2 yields 17.24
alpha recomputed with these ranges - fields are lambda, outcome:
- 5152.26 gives 12.74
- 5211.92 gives 11.84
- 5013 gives 15.54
